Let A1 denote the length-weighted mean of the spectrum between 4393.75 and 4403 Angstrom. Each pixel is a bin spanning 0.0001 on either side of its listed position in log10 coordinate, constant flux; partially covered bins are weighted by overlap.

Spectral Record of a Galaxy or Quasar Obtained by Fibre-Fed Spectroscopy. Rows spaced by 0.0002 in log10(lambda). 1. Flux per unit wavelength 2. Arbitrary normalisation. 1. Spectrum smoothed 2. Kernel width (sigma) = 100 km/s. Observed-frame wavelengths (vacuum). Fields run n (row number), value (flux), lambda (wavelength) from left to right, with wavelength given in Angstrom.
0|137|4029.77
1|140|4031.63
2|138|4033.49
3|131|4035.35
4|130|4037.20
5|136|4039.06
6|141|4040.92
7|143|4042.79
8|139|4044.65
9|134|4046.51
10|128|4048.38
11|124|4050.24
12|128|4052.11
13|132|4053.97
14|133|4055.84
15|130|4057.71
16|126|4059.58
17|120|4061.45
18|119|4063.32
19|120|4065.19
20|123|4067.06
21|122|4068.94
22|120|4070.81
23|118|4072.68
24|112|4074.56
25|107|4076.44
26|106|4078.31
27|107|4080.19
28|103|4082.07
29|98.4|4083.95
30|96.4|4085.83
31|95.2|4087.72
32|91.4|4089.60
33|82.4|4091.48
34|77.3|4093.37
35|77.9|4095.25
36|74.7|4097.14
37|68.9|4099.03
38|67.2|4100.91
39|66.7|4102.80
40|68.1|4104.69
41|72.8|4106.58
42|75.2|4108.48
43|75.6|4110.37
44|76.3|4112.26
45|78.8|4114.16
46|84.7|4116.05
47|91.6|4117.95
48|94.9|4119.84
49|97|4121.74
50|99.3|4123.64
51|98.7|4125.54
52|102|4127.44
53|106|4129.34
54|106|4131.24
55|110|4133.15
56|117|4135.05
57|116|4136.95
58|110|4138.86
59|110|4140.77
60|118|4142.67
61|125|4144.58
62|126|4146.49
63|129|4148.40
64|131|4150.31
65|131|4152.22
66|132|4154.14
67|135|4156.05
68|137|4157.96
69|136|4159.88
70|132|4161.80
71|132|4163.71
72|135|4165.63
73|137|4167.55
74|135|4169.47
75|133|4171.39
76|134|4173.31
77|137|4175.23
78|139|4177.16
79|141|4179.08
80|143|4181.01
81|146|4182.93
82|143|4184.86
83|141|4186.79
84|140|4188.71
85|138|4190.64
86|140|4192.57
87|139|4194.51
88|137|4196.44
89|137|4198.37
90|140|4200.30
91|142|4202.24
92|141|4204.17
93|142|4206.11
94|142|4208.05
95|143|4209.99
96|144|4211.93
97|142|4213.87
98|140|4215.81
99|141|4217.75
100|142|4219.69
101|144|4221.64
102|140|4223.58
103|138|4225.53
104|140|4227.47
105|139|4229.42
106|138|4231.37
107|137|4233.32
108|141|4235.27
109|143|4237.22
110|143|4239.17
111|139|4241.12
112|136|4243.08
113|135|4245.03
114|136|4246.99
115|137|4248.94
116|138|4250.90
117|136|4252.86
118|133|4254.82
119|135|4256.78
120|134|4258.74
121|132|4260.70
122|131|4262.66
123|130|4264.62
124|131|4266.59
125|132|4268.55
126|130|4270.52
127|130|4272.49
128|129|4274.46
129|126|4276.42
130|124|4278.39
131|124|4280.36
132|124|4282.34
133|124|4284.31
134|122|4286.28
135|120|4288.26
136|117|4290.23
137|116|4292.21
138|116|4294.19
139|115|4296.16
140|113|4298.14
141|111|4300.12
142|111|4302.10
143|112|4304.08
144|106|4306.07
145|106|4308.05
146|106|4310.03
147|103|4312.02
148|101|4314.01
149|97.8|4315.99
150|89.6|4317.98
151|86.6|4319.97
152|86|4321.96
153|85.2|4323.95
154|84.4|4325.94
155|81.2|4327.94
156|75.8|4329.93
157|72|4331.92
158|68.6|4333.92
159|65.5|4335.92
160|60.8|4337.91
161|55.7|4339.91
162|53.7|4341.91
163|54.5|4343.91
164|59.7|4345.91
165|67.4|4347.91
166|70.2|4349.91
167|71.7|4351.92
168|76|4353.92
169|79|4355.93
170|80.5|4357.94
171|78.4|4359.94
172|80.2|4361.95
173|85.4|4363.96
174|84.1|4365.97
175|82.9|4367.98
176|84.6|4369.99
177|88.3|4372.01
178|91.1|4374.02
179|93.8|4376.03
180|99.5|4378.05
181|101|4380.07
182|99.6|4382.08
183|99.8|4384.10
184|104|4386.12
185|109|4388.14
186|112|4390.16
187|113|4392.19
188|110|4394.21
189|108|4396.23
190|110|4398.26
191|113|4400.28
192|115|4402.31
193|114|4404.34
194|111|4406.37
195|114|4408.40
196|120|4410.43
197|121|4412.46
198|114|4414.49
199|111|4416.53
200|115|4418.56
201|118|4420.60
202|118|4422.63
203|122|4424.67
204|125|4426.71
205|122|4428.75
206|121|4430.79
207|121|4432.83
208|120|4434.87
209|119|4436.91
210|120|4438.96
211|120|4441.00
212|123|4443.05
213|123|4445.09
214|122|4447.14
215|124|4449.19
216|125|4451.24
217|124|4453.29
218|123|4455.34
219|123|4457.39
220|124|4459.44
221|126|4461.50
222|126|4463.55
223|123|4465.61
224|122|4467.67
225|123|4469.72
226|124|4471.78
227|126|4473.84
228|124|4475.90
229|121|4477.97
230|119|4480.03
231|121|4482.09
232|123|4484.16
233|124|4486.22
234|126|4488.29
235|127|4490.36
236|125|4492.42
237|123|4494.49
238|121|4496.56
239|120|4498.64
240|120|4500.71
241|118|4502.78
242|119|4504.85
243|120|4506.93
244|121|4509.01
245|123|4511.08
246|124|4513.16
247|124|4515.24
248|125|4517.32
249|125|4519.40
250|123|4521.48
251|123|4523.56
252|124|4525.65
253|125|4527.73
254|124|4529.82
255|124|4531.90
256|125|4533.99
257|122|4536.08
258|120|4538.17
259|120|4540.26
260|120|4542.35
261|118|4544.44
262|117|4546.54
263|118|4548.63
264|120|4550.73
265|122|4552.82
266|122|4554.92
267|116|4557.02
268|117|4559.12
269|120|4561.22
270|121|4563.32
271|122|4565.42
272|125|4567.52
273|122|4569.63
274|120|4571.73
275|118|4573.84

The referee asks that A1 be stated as 111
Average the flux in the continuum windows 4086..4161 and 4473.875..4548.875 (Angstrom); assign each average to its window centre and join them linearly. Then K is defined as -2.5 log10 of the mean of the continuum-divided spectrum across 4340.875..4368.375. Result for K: 0.48 mag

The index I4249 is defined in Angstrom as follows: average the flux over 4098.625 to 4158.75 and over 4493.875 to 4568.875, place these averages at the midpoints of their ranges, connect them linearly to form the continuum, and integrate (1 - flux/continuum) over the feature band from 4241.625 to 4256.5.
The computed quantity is -3.9 Angstrom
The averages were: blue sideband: 102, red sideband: 121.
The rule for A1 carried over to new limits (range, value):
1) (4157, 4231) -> 139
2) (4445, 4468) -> 124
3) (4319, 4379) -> 76.8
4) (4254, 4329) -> 114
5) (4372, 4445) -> 113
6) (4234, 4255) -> 138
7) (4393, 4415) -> 114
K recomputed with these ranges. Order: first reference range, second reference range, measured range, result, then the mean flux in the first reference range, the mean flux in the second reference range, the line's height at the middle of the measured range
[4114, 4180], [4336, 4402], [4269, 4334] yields -0.10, 120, 86.9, 96.9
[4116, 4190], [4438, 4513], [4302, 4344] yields 0.41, 124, 123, 123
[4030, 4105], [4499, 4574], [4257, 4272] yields -0.14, 112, 121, 116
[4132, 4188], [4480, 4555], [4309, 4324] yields 0.31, 131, 122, 127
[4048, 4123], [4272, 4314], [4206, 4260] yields -0.24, 99.4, 116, 111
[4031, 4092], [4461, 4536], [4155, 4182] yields -0.13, 121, 123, 121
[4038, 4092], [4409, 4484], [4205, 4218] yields -0.18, 119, 121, 120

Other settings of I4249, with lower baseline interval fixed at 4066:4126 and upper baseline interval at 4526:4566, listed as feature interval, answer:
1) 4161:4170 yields -3.6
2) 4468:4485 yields -0.9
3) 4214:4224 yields -4.2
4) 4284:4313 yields -2.3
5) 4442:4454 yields -1.0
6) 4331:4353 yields 9.0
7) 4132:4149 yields -4.2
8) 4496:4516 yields -0.5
